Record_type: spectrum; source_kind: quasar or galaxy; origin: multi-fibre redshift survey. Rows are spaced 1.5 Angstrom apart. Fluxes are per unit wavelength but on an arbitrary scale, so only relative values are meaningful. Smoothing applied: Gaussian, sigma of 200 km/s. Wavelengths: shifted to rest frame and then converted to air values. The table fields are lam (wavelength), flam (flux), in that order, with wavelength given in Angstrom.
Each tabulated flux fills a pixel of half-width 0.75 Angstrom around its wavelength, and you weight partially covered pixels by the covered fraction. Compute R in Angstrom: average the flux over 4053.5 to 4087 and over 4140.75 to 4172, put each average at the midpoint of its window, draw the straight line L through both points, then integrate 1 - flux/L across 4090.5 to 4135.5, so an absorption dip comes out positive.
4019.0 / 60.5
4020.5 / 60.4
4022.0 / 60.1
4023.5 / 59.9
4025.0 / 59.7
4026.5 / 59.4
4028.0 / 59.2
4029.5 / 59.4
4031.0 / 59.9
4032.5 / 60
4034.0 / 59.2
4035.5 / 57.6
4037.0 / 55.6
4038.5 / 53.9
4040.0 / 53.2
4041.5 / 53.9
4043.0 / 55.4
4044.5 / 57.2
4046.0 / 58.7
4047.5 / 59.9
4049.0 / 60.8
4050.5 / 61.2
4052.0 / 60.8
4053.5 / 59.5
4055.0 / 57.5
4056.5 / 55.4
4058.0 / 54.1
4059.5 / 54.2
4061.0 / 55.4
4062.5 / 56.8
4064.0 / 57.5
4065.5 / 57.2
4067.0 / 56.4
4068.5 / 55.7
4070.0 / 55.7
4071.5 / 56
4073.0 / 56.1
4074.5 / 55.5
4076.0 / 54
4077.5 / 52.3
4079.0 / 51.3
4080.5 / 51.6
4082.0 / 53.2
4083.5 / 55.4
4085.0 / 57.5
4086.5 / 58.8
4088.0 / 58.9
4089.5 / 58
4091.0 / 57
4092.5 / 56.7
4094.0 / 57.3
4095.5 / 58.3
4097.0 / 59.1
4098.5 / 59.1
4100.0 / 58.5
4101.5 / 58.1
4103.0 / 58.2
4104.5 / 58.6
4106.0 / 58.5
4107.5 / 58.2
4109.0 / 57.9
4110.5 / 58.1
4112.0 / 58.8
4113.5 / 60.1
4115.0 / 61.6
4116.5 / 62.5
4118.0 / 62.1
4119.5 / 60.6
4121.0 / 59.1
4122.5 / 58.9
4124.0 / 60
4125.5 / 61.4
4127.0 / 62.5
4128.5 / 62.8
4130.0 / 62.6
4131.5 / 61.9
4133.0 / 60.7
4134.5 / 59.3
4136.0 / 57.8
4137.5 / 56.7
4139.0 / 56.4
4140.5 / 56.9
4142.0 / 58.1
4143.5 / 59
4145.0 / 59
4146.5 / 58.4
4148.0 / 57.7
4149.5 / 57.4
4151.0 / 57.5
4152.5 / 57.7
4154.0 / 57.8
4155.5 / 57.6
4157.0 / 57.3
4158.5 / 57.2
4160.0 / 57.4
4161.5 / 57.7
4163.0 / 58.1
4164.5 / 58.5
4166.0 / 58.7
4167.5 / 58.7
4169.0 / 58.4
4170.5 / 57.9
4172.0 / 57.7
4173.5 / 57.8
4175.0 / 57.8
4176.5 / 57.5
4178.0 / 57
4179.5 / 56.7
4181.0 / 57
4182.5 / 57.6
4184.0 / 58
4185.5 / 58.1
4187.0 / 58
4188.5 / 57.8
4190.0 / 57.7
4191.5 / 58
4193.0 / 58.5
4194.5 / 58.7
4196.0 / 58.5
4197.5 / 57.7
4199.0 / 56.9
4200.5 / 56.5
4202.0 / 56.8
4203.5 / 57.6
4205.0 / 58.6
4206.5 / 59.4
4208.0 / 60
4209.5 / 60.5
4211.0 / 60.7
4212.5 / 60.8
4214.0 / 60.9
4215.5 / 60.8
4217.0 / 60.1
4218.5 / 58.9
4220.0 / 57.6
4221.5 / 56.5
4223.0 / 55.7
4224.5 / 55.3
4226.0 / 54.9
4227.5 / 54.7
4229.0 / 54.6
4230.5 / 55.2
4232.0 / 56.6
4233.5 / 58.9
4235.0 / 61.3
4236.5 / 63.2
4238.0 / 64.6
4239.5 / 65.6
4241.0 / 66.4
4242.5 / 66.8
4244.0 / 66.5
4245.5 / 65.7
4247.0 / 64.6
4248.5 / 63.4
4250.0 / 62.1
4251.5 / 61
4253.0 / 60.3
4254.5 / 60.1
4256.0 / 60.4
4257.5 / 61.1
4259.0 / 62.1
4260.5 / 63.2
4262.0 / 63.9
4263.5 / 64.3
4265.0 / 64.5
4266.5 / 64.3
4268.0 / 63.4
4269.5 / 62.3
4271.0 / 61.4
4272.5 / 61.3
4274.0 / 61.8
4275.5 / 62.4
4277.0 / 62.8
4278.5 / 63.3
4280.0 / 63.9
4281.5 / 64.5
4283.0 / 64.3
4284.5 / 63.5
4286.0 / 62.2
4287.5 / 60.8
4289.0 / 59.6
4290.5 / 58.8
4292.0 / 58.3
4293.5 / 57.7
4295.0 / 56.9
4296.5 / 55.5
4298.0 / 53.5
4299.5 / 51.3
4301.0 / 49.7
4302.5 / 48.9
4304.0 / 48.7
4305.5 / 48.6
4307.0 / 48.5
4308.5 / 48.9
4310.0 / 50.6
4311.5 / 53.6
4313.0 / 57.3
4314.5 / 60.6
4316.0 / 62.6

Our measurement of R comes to -2.3 Angstrom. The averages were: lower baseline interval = 55.4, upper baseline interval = 58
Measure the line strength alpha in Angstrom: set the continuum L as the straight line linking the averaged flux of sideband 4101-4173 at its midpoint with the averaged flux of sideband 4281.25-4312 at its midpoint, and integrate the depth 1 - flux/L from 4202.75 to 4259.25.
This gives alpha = -3.5 Angstrom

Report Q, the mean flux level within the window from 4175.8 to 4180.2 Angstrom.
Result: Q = 57.1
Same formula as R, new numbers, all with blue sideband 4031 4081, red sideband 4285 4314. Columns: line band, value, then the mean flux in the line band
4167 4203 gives -1.57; 57.7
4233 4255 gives -3.48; 63.5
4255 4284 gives -4.42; 62.9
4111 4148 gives -2.68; 59.8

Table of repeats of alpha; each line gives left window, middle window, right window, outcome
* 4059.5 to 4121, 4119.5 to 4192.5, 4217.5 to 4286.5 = 0.7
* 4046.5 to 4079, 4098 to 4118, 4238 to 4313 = -0.7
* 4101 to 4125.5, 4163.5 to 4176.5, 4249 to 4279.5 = 0.5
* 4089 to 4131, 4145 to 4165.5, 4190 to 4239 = 0.4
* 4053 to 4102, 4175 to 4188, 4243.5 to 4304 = 0.2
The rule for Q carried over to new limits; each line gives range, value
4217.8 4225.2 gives 56.8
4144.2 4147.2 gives 58.7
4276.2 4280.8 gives 63.3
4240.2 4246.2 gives 66.3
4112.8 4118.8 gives 61.6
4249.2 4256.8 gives 60.8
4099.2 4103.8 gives 58.3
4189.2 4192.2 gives 57.8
